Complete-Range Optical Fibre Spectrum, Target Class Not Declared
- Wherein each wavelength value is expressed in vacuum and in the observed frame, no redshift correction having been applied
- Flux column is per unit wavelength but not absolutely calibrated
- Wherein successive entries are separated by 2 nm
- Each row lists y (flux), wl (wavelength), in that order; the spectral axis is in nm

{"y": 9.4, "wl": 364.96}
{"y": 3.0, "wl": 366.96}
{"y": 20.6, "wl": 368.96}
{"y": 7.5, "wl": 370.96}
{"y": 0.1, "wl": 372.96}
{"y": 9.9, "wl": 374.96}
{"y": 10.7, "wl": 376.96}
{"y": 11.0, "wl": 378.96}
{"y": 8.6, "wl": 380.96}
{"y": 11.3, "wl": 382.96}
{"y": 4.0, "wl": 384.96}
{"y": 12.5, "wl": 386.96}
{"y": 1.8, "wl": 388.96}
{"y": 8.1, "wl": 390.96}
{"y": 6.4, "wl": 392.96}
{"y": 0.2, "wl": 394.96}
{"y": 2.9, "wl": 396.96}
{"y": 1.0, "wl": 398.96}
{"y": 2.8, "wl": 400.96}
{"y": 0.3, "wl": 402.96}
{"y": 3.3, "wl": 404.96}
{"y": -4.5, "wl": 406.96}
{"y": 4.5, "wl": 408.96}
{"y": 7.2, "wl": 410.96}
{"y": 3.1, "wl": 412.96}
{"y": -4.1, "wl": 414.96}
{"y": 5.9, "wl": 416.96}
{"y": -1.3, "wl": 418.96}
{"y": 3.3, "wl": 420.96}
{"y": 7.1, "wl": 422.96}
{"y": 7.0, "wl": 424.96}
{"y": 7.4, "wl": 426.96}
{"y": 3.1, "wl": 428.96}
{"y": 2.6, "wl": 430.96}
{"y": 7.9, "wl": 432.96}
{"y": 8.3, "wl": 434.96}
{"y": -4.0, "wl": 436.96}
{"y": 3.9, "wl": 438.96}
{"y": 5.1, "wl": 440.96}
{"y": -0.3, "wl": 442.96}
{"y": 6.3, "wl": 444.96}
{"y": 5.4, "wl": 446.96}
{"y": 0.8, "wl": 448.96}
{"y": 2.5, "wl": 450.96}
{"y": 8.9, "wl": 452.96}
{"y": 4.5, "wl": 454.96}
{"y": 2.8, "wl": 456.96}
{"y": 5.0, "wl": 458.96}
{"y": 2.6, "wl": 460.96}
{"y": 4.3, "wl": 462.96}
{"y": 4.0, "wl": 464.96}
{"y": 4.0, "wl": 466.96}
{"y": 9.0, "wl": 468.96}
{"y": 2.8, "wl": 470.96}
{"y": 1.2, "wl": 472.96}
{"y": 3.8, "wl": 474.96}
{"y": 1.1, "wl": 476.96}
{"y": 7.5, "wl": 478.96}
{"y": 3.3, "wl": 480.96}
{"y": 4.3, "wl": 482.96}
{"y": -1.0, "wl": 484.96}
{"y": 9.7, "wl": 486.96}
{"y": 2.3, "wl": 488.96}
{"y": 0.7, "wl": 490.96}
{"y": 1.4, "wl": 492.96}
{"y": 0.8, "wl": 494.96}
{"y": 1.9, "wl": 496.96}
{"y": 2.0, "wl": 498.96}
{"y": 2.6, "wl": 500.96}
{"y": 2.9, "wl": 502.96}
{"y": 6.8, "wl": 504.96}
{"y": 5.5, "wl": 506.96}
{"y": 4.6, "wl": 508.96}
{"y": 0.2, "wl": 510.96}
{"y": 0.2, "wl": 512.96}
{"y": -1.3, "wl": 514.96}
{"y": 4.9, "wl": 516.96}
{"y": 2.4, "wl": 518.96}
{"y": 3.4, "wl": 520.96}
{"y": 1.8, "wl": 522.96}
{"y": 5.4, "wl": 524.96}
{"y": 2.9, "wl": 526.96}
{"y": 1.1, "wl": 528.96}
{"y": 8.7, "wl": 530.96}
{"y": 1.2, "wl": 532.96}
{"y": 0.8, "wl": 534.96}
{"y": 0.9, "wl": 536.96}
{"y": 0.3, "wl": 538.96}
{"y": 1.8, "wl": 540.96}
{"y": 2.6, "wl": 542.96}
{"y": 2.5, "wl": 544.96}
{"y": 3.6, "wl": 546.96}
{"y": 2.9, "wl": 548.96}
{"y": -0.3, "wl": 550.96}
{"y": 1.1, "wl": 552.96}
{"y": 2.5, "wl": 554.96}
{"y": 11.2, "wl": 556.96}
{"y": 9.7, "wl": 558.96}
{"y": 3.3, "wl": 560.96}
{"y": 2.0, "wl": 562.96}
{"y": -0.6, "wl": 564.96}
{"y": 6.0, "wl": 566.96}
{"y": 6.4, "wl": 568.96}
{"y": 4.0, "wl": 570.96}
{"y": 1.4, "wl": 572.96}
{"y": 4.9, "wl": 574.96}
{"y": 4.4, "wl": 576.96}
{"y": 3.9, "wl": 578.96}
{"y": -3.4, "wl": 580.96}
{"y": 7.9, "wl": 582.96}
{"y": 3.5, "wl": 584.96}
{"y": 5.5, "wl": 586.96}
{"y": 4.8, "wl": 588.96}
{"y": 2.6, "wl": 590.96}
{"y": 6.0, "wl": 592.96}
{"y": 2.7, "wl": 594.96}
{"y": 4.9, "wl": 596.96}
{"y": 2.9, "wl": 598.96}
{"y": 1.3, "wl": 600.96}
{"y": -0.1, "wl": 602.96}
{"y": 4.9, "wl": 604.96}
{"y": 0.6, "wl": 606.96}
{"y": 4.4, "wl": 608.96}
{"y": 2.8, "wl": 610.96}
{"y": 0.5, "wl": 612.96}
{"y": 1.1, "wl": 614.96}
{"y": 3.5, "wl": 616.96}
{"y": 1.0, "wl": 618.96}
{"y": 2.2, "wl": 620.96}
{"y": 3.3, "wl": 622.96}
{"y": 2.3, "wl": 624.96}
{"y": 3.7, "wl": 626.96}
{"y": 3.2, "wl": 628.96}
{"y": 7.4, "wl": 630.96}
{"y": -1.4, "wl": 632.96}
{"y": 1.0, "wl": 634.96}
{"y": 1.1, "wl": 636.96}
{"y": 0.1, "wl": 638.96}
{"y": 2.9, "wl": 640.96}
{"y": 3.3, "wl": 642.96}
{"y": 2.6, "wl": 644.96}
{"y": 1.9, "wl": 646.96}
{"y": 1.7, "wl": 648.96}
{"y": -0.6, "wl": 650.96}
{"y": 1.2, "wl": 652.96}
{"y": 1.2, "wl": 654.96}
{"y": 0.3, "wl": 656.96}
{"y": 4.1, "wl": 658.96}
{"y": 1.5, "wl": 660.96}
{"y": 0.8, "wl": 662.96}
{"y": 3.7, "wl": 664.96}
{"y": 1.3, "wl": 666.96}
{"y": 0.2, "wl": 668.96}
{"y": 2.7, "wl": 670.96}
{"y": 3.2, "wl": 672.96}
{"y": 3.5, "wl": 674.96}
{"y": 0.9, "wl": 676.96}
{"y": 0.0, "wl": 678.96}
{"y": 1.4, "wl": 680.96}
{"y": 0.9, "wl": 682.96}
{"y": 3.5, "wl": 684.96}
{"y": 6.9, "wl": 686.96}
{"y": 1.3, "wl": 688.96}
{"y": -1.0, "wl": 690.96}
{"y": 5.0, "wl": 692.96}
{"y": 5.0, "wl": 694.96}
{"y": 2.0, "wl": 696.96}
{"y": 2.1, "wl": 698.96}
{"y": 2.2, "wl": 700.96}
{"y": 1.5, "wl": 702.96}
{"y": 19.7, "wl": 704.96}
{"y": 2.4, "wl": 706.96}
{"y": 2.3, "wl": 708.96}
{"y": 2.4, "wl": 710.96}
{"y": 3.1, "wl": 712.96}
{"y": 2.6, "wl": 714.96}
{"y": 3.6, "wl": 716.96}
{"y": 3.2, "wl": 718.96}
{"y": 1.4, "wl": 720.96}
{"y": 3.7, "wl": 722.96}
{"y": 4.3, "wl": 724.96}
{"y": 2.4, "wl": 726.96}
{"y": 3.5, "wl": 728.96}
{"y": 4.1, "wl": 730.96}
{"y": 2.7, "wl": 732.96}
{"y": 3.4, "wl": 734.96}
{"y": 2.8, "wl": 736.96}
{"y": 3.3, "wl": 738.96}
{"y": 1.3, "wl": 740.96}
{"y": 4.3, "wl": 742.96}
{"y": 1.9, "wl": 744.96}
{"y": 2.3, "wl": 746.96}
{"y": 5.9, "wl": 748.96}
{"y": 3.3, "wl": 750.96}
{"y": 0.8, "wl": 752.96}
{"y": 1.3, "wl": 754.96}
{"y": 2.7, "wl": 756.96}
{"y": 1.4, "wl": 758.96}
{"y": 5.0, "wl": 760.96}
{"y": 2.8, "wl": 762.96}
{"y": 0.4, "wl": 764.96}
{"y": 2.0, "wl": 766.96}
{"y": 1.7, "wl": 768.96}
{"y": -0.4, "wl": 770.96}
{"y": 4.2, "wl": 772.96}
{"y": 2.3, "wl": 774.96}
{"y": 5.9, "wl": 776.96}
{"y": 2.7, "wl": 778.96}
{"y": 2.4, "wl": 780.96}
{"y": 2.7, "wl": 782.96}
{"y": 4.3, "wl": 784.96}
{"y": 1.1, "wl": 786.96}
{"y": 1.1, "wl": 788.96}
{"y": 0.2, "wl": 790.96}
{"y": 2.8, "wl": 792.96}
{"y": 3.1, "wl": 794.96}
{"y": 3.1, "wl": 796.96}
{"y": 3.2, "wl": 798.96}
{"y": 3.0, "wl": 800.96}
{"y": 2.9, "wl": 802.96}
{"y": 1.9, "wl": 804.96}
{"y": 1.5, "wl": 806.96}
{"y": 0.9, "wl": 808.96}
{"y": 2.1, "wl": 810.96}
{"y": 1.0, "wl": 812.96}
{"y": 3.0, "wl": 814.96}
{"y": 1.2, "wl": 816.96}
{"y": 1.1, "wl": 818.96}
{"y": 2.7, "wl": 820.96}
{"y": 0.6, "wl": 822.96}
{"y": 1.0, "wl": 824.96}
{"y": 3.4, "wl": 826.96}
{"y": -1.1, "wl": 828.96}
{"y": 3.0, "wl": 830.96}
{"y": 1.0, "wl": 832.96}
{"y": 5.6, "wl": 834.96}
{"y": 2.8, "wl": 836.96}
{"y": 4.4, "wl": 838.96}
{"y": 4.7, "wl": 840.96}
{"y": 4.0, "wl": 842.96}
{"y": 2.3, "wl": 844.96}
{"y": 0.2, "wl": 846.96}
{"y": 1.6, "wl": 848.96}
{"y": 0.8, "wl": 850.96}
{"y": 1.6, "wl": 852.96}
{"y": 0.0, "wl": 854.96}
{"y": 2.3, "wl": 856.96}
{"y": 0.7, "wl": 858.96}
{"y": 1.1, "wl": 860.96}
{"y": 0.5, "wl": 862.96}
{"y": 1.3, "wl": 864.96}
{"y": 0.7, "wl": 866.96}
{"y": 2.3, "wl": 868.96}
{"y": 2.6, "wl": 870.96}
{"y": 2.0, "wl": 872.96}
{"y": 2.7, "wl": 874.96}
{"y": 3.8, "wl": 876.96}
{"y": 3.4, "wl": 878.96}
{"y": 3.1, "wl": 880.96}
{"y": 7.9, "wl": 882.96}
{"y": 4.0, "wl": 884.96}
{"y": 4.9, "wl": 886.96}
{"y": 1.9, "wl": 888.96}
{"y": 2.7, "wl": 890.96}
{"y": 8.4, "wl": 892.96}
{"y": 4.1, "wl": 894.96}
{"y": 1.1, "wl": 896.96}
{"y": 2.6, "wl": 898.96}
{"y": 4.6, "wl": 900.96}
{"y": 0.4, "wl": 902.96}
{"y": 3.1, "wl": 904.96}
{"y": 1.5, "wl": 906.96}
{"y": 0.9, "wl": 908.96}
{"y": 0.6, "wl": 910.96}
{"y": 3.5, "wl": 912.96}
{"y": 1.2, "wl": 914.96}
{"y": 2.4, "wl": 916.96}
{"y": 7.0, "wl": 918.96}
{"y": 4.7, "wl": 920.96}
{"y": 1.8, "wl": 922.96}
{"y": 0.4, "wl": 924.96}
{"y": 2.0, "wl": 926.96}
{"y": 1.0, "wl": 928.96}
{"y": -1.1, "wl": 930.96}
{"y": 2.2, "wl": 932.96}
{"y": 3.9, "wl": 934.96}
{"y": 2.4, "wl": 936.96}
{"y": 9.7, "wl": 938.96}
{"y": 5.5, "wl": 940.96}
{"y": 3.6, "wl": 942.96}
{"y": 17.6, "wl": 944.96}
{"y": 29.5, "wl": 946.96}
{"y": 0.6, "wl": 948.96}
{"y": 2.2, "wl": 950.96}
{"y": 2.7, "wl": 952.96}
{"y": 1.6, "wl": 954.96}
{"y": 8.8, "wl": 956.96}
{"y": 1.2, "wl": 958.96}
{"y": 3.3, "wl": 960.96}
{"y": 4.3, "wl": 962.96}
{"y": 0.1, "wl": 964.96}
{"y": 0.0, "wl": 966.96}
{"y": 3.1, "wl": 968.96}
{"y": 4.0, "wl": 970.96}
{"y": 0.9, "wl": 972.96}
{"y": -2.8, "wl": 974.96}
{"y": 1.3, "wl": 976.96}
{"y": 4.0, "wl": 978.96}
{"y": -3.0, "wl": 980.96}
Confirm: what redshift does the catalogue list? 0.89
